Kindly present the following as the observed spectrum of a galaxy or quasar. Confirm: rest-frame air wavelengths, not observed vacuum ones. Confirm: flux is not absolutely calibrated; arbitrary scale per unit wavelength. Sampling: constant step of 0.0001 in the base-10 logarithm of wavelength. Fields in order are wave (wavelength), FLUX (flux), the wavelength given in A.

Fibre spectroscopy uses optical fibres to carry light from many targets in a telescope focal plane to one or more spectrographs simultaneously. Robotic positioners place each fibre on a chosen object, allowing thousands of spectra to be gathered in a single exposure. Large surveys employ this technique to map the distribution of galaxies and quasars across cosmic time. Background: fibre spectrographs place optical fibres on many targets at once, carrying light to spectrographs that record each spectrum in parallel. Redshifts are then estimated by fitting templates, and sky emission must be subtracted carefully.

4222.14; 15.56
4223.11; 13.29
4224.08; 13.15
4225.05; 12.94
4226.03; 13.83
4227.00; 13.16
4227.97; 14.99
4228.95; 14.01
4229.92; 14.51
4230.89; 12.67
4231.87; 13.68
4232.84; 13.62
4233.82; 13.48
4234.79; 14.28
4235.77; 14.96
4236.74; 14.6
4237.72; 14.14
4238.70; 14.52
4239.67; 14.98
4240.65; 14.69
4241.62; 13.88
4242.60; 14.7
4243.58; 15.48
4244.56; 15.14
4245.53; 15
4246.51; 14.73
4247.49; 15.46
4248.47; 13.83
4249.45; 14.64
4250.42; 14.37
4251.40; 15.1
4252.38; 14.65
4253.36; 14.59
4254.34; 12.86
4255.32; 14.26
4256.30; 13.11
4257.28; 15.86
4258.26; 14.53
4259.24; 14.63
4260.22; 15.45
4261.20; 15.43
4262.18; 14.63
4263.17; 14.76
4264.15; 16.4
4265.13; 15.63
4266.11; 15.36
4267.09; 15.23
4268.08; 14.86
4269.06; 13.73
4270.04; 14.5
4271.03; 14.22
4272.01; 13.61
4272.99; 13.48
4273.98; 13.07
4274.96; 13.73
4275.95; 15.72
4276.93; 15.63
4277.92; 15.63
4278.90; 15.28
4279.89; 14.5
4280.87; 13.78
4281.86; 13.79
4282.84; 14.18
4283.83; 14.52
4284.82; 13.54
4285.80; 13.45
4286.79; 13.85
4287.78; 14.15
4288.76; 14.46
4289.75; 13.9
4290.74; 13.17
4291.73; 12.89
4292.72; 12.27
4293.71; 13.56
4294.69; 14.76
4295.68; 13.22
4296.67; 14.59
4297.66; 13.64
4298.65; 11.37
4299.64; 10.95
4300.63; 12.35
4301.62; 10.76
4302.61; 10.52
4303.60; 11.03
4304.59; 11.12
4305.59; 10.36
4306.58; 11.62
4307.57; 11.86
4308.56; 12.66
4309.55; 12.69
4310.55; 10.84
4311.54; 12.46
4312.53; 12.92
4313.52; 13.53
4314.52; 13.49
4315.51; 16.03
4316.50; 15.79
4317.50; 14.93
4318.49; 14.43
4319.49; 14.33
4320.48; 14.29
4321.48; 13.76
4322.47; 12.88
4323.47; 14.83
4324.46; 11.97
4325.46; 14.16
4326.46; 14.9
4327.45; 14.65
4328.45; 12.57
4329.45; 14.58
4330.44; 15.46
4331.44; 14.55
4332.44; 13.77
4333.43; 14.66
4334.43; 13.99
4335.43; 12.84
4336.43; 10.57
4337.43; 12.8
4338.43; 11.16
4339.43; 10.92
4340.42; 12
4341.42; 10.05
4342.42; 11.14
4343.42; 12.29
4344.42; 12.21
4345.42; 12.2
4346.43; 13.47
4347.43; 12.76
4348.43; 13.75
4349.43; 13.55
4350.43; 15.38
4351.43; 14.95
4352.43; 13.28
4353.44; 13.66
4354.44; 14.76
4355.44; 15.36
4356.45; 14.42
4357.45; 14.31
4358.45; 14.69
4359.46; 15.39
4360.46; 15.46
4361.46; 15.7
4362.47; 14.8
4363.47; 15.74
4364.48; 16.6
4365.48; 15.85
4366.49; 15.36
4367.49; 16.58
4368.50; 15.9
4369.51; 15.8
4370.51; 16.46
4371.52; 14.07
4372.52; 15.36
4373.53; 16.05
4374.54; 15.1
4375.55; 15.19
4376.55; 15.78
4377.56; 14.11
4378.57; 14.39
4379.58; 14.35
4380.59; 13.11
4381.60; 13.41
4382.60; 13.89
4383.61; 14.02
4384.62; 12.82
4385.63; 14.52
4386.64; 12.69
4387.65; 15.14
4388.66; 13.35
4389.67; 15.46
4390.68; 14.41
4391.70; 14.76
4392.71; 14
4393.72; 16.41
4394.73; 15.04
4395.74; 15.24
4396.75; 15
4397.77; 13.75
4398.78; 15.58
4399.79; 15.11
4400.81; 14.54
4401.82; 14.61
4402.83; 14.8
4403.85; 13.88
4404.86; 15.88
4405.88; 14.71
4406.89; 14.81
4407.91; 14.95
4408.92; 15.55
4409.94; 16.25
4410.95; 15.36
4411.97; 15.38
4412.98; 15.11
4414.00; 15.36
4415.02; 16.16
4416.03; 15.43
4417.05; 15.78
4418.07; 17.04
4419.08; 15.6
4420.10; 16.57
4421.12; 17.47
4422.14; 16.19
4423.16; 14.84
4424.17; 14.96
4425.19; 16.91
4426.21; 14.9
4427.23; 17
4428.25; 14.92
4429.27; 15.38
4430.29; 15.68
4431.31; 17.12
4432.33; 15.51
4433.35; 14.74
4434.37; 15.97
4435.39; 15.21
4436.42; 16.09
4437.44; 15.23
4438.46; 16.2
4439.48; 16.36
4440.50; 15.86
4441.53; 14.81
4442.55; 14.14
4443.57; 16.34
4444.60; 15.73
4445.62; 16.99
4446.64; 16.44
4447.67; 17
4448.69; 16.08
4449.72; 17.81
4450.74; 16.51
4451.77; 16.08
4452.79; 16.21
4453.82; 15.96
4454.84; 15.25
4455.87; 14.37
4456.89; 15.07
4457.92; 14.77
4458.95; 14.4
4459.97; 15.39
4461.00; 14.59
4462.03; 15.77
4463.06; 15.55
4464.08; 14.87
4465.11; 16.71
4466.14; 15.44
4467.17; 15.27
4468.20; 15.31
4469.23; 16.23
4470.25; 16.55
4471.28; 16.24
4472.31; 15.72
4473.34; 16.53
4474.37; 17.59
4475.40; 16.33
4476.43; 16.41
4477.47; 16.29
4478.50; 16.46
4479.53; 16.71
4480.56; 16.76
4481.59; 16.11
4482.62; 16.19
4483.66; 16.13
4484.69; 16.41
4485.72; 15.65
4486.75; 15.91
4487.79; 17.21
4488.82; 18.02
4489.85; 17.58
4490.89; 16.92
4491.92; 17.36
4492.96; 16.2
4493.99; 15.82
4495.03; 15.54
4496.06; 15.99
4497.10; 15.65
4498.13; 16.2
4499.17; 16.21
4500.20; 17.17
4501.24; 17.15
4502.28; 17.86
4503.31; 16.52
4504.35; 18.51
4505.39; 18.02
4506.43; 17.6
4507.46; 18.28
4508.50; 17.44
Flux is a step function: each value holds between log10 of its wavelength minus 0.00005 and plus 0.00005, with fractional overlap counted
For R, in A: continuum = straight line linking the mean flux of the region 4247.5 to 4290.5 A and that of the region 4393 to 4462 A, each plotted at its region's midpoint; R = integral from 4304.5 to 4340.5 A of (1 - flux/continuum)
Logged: 3.8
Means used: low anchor 14.5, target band 13.3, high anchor 15.6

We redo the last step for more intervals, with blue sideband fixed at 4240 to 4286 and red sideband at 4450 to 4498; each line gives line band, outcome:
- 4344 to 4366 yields 1.1 A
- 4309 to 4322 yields 1.0 A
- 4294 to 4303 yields 1.4 A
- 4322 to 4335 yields 0.8 A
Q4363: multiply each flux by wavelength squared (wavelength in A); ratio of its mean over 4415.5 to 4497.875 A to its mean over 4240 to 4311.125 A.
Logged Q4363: 1.26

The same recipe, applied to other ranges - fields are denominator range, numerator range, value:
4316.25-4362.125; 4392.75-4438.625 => 1.17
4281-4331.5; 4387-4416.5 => 1.18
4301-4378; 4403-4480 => 1.20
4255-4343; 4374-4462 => 1.19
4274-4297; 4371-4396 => 1.08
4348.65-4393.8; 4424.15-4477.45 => 1.11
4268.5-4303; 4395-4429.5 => 1.20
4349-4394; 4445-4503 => 1.15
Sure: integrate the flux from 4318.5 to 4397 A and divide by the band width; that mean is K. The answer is 14.2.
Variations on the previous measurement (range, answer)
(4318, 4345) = 13.2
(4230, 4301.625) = 14.2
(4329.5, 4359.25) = 13.3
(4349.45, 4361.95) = 14.7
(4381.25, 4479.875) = 15.5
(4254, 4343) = 13.6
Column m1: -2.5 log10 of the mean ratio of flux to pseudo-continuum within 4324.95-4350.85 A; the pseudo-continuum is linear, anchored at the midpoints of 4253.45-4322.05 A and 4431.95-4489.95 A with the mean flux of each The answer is 0.10 mag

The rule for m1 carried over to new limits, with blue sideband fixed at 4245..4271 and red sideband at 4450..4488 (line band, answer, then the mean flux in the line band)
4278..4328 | 0.13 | 13.3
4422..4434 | 0.00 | 15.7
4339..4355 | 0.18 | 12.9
